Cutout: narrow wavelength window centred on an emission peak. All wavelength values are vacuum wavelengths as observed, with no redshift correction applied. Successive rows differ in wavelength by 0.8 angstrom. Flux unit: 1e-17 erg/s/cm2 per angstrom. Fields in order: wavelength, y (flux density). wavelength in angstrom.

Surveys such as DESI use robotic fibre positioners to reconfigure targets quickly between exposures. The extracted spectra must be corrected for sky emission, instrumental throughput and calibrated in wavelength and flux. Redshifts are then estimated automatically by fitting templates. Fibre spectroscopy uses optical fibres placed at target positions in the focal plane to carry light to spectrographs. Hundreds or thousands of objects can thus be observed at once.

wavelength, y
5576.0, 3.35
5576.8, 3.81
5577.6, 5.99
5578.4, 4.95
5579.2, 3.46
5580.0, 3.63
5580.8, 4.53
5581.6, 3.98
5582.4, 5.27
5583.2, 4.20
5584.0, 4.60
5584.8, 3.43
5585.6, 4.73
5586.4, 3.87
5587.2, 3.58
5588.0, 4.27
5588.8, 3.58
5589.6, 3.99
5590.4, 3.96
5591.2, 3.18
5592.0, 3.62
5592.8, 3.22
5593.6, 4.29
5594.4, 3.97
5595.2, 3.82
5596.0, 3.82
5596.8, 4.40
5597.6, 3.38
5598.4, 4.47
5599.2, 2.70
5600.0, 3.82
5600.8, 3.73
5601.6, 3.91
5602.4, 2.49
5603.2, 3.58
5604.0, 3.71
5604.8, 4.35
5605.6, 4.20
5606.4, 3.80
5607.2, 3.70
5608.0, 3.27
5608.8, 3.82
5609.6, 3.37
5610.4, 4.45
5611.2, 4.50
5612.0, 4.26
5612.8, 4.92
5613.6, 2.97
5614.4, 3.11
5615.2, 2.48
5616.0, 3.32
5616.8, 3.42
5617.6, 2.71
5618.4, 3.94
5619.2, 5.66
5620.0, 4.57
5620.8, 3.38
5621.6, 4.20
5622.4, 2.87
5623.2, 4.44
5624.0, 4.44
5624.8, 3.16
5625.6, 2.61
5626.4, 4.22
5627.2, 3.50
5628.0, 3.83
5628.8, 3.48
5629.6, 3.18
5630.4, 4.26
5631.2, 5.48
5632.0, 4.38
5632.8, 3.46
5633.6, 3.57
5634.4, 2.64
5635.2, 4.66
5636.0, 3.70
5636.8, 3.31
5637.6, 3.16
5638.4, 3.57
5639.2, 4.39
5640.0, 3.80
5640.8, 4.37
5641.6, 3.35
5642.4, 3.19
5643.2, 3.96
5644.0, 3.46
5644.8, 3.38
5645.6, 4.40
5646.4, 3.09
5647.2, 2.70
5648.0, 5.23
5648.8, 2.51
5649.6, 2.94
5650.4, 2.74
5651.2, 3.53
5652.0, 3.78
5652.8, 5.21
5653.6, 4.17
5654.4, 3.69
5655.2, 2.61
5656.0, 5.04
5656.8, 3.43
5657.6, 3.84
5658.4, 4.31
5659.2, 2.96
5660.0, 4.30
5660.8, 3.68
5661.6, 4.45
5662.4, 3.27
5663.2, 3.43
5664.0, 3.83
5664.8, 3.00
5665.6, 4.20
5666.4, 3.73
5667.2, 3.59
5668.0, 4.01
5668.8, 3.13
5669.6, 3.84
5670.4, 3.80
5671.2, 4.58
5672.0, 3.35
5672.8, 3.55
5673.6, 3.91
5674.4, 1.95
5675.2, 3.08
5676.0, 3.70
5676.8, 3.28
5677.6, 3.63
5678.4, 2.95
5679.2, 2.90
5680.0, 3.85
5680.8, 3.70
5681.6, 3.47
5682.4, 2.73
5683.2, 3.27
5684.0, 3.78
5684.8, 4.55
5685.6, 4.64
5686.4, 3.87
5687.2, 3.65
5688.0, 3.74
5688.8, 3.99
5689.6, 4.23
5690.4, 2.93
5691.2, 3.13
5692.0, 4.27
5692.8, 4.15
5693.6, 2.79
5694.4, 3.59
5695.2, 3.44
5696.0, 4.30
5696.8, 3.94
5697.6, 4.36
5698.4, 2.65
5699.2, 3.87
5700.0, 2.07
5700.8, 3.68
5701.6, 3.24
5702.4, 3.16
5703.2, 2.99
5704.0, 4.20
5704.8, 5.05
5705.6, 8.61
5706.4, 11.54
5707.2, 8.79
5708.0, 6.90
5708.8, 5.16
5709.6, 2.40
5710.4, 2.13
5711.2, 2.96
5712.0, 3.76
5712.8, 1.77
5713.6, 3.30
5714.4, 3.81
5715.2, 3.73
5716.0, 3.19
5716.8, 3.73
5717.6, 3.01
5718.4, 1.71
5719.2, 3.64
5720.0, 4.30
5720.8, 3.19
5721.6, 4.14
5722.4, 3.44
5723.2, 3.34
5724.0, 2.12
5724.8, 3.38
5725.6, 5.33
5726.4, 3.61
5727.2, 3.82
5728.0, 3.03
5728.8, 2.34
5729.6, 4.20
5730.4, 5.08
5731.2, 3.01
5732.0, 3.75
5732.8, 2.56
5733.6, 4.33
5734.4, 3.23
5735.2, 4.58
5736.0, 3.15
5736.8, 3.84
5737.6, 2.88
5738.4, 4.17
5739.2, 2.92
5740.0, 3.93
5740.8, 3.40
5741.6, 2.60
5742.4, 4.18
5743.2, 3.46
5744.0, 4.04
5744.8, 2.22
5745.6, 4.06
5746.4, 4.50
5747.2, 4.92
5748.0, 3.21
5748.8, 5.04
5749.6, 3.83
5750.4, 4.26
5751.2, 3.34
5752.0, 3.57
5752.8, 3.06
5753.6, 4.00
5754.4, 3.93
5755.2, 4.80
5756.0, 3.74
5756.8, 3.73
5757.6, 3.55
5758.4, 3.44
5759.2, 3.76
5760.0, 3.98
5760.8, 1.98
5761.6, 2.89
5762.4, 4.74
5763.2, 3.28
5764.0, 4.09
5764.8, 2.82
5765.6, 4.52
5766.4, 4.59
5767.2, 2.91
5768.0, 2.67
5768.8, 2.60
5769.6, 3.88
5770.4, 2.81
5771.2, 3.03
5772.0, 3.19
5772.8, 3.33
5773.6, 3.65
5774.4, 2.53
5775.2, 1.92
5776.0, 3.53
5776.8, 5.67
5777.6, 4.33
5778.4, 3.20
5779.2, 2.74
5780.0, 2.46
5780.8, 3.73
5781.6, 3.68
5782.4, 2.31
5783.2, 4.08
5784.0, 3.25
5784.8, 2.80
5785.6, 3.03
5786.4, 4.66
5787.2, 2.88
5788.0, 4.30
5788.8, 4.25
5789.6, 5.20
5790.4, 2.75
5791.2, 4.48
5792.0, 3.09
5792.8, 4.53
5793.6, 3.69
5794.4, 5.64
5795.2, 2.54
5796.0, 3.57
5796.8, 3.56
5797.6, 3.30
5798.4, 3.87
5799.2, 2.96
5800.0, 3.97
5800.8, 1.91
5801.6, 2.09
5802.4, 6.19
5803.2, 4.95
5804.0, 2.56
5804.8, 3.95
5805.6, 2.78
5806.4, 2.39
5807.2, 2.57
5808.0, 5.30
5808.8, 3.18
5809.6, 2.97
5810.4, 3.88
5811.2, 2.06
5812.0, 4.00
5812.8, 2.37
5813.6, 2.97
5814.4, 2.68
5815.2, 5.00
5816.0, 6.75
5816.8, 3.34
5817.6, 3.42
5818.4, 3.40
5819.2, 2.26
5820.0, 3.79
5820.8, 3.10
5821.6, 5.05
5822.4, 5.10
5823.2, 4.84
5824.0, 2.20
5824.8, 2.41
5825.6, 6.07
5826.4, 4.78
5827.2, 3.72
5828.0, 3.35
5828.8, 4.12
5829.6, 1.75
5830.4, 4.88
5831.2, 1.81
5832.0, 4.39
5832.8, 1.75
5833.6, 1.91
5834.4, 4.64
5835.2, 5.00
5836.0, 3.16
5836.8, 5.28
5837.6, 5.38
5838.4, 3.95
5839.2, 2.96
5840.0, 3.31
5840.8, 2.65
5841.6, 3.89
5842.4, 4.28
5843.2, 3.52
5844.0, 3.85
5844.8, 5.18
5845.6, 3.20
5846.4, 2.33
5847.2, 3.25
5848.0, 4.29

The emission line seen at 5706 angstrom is H-beta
